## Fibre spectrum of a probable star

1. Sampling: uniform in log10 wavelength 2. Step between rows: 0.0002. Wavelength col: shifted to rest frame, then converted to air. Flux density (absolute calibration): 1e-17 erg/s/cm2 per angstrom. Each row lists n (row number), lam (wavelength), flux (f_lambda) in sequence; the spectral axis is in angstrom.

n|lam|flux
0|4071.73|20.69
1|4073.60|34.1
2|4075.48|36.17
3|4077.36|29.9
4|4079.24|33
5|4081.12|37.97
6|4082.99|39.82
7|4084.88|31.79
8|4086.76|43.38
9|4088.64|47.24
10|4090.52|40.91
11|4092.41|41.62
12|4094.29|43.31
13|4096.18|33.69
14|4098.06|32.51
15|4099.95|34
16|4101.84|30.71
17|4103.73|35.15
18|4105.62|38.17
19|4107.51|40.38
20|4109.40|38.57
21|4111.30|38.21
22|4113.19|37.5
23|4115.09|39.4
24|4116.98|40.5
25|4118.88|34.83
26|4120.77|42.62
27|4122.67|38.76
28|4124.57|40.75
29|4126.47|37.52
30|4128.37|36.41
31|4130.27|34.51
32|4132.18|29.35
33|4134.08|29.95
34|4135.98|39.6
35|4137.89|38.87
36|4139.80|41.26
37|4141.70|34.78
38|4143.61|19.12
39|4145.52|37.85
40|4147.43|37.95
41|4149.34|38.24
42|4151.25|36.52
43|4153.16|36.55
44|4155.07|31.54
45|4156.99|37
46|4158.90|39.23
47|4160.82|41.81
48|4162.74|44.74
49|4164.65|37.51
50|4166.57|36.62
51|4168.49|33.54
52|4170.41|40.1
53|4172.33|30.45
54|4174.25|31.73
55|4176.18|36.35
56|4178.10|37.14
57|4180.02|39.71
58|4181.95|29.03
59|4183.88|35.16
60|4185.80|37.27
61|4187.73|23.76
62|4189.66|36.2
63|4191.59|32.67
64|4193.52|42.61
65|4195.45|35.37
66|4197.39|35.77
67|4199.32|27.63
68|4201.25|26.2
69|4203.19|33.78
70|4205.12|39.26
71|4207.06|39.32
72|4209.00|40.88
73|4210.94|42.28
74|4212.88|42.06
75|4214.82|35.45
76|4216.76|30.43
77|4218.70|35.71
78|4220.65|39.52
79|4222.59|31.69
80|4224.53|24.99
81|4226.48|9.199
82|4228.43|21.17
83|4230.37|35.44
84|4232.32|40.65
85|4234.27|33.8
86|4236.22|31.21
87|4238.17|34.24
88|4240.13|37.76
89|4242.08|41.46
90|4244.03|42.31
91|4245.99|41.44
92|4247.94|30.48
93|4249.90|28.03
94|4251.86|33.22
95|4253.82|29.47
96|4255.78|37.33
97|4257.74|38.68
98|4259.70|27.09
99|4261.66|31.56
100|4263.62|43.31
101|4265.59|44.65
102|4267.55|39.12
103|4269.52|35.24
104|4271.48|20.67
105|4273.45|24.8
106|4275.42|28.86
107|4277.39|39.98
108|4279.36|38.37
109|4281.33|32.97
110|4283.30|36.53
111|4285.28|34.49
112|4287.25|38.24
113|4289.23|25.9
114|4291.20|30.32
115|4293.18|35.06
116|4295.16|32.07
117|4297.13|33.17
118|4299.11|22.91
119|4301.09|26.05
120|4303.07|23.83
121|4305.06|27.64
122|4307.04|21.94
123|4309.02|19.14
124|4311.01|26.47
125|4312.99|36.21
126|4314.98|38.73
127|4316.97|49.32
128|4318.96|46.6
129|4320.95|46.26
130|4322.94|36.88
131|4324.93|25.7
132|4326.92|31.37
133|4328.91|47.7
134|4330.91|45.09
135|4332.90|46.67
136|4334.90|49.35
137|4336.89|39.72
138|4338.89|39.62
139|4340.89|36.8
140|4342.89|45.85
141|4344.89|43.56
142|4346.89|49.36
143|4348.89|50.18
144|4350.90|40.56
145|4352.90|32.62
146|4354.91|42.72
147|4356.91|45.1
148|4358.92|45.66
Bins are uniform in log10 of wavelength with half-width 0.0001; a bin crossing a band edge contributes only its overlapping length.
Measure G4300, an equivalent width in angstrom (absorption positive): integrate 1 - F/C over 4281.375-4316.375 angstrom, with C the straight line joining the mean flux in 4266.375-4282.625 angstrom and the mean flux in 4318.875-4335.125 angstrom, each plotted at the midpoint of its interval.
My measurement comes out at 5.99 angstrom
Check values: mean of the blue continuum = 32.7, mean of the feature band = 30.2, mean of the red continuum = 41.1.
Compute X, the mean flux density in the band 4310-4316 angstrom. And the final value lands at 33.8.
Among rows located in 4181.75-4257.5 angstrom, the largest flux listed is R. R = 42.61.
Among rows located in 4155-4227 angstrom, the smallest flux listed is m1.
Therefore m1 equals 9.199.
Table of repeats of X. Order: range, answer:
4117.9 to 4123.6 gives 38.8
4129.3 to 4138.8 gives 34.4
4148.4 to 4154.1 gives 37.1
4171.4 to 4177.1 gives 32.8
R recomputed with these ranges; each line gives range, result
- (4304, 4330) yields 49.32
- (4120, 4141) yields 42.62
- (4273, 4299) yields 39.98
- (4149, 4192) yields 44.74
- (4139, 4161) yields 41.81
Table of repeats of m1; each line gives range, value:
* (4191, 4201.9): 26.2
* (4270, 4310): 19.14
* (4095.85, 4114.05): 30.71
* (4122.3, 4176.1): 19.12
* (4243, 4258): 28.03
